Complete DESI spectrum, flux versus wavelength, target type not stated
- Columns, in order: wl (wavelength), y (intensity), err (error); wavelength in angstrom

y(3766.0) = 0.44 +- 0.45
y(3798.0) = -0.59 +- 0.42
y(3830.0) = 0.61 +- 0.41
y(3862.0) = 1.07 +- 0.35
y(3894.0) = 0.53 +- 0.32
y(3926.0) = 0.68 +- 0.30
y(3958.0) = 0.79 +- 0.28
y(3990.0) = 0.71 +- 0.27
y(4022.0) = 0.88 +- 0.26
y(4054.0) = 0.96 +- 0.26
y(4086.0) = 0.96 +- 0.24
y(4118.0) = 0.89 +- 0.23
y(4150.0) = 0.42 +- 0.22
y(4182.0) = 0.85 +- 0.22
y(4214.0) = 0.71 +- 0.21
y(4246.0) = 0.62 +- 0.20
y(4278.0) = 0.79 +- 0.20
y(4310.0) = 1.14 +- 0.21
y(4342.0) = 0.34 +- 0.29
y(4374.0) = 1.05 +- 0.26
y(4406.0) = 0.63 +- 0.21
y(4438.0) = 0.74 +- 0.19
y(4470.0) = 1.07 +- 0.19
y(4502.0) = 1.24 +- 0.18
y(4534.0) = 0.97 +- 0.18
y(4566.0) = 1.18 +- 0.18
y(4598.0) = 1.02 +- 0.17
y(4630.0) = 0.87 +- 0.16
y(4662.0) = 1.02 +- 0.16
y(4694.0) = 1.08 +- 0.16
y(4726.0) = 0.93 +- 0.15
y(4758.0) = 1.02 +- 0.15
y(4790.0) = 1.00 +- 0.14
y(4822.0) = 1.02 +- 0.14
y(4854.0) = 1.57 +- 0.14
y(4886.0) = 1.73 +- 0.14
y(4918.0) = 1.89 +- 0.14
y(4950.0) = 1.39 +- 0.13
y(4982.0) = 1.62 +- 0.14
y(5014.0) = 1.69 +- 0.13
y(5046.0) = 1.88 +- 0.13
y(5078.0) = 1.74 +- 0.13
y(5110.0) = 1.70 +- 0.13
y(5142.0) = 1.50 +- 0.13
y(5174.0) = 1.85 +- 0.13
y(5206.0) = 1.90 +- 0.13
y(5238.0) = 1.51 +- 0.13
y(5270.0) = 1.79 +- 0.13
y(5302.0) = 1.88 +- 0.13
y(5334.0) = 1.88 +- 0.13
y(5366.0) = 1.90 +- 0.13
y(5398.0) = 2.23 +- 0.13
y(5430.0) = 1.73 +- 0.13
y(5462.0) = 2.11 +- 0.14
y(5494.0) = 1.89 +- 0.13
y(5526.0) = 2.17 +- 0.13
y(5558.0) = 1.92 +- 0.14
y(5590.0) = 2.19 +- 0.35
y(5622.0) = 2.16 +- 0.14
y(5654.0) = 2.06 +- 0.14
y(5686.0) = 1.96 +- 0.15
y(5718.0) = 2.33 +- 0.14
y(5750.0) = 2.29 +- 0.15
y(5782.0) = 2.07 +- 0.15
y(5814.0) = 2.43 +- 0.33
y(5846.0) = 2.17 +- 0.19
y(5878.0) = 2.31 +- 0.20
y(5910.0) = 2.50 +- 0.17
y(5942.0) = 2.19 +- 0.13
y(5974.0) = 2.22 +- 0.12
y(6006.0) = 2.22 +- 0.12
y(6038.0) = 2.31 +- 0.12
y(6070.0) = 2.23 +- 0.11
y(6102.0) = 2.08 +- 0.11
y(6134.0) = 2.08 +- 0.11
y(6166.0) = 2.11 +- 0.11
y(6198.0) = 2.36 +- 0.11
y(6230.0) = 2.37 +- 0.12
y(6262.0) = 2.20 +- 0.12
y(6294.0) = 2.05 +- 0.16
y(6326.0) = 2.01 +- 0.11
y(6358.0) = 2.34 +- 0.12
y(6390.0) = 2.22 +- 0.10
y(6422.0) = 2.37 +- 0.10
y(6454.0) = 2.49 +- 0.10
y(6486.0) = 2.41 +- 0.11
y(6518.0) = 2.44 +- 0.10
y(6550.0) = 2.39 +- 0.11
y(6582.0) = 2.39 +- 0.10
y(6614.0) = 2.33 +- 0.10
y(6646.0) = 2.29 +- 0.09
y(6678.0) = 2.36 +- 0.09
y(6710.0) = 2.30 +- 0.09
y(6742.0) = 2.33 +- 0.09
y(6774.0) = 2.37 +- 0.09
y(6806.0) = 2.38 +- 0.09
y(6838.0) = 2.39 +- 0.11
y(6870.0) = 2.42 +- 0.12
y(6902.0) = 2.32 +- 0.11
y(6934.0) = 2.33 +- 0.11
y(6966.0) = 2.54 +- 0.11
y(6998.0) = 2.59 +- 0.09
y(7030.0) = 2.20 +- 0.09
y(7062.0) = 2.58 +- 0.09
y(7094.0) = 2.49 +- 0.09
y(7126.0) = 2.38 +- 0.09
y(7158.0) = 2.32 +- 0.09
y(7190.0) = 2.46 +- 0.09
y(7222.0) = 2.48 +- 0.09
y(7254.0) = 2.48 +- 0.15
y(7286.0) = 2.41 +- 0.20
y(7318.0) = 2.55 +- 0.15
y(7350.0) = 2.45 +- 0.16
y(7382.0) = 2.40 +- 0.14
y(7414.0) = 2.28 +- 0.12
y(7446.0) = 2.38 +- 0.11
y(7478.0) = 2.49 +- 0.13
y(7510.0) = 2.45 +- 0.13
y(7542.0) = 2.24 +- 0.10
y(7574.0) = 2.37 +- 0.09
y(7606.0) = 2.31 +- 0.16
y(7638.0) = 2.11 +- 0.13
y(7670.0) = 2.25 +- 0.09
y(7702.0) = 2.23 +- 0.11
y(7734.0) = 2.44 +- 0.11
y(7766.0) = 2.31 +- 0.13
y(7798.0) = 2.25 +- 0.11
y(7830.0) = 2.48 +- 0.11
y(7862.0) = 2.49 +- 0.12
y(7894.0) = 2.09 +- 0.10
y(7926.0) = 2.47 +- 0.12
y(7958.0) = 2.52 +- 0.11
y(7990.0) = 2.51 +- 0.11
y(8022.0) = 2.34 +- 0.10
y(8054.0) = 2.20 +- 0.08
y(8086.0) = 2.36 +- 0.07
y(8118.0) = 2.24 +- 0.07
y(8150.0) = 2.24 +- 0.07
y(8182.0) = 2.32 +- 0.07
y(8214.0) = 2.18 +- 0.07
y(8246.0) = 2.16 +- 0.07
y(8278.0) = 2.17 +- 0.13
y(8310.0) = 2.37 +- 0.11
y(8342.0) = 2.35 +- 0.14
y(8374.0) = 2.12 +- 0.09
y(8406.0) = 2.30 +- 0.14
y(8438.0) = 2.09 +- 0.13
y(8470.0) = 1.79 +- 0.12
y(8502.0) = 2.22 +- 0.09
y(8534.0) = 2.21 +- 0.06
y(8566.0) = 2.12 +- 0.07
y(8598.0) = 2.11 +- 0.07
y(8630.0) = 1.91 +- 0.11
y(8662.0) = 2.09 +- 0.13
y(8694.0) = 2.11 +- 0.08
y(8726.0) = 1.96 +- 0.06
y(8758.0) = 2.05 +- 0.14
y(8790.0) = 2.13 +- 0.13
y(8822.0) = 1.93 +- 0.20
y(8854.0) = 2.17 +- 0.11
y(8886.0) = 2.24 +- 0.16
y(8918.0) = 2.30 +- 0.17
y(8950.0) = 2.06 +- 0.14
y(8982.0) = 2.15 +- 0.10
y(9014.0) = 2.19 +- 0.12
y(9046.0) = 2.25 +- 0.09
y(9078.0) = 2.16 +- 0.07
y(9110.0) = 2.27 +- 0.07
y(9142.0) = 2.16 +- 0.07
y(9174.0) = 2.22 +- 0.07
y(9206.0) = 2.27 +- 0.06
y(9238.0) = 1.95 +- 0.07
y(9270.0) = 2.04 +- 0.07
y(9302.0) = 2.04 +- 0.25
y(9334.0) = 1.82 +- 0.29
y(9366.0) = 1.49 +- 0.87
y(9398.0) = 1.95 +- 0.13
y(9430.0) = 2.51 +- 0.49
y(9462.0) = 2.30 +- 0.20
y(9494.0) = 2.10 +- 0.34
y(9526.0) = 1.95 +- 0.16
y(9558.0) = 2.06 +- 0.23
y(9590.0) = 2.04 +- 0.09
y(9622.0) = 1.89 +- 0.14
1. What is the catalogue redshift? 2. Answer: 0.21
